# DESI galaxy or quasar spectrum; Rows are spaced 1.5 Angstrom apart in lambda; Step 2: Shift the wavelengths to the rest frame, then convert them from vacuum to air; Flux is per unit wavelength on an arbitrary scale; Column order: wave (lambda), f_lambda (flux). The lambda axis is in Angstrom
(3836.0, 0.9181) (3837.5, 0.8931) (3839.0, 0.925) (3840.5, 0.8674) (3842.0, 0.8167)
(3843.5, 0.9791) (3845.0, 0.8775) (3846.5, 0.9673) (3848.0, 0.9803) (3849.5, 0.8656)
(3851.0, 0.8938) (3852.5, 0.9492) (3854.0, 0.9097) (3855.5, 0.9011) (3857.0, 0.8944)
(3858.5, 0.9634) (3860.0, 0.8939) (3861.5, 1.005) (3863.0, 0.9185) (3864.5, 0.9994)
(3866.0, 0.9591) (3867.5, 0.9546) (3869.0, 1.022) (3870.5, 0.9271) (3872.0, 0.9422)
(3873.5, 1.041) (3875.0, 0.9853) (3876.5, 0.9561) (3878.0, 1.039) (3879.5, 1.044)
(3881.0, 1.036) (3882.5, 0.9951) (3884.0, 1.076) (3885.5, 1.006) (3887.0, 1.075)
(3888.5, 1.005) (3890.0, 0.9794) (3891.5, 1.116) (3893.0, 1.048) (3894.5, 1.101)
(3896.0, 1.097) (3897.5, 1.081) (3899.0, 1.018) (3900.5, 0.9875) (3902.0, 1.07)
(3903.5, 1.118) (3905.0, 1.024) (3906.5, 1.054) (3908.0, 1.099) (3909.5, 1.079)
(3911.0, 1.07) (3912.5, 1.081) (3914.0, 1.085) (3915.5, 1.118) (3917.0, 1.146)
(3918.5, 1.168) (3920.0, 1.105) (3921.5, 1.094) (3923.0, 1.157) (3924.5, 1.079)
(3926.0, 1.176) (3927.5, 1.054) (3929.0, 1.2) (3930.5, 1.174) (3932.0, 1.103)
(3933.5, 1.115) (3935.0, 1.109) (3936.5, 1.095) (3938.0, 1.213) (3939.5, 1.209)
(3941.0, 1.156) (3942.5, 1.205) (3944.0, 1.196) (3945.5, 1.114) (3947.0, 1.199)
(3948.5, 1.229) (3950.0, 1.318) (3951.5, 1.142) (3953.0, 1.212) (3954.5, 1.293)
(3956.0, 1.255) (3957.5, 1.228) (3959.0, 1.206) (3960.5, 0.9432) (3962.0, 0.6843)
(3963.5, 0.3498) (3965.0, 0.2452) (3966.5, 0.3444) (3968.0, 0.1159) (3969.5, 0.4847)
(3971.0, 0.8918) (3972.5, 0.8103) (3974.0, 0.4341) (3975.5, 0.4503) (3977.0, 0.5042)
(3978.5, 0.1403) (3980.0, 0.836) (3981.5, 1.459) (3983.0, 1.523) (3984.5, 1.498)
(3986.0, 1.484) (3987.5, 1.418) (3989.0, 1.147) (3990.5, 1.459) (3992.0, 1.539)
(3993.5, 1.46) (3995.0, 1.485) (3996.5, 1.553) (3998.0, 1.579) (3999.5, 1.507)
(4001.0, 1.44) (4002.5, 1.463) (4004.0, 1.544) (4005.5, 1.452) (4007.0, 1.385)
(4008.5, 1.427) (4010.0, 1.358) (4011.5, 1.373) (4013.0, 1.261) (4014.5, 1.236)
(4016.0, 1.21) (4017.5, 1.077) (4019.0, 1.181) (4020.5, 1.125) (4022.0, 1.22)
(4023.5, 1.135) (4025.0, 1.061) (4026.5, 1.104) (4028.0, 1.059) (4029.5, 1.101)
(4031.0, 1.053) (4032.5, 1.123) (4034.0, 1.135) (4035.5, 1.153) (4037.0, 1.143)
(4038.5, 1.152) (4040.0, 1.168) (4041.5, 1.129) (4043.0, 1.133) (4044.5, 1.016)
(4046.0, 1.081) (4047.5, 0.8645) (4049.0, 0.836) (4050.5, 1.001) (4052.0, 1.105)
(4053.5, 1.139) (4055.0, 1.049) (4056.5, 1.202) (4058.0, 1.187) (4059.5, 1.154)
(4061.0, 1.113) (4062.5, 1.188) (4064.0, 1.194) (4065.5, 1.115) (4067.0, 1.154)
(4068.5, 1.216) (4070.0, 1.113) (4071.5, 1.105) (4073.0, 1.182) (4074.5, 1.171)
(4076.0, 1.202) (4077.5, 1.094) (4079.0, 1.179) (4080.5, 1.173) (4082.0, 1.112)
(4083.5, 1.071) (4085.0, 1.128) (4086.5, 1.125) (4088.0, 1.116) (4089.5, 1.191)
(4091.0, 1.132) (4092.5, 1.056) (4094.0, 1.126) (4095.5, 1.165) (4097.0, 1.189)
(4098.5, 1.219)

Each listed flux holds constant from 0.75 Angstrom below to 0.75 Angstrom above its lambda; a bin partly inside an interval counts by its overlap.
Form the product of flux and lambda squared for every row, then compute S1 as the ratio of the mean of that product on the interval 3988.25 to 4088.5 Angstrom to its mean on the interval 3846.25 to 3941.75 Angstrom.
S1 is 1.24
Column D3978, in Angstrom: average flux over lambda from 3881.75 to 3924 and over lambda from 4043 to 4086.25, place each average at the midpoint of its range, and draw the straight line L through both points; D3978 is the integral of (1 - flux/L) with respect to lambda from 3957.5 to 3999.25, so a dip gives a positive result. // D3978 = 4.5 Angstrom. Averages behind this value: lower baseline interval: 1.07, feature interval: 0.976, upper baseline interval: 1.11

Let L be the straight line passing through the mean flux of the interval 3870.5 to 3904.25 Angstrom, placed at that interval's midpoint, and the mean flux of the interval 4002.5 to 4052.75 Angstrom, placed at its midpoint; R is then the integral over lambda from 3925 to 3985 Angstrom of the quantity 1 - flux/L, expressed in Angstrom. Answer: 6.8 Angstrom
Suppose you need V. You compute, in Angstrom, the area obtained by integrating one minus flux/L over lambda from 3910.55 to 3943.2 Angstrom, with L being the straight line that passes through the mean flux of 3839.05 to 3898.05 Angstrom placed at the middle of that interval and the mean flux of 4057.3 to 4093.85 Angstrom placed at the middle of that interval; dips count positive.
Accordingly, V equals -3.44 Angstrom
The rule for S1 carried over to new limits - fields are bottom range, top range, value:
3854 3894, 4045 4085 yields 1.24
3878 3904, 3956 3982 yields 0.66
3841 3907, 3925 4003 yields 1.15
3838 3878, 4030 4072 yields 1.30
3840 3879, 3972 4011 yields 1.42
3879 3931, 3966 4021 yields 1.12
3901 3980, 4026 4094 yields 1.21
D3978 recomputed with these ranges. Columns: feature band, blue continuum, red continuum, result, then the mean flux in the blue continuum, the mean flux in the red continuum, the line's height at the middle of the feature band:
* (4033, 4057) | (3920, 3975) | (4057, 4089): 0.7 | 0.994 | 1.15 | 1.11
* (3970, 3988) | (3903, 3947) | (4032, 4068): 2.8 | 1.13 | 1.11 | 1.12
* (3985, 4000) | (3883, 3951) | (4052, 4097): -4.5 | 1.11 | 1.14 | 1.13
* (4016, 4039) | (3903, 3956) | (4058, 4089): 0.4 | 1.14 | 1.15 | 1.15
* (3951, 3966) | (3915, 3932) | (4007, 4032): 2.7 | 1.13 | 1.19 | 1.15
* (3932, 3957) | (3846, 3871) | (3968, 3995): -4.9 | 0.941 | 1.02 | 0.996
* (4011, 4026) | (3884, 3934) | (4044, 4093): -1.0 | 1.09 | 1.11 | 1.11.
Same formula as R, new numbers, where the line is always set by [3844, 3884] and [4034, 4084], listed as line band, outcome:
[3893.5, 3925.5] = -2.9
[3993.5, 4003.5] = -4.0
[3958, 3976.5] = 8.1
